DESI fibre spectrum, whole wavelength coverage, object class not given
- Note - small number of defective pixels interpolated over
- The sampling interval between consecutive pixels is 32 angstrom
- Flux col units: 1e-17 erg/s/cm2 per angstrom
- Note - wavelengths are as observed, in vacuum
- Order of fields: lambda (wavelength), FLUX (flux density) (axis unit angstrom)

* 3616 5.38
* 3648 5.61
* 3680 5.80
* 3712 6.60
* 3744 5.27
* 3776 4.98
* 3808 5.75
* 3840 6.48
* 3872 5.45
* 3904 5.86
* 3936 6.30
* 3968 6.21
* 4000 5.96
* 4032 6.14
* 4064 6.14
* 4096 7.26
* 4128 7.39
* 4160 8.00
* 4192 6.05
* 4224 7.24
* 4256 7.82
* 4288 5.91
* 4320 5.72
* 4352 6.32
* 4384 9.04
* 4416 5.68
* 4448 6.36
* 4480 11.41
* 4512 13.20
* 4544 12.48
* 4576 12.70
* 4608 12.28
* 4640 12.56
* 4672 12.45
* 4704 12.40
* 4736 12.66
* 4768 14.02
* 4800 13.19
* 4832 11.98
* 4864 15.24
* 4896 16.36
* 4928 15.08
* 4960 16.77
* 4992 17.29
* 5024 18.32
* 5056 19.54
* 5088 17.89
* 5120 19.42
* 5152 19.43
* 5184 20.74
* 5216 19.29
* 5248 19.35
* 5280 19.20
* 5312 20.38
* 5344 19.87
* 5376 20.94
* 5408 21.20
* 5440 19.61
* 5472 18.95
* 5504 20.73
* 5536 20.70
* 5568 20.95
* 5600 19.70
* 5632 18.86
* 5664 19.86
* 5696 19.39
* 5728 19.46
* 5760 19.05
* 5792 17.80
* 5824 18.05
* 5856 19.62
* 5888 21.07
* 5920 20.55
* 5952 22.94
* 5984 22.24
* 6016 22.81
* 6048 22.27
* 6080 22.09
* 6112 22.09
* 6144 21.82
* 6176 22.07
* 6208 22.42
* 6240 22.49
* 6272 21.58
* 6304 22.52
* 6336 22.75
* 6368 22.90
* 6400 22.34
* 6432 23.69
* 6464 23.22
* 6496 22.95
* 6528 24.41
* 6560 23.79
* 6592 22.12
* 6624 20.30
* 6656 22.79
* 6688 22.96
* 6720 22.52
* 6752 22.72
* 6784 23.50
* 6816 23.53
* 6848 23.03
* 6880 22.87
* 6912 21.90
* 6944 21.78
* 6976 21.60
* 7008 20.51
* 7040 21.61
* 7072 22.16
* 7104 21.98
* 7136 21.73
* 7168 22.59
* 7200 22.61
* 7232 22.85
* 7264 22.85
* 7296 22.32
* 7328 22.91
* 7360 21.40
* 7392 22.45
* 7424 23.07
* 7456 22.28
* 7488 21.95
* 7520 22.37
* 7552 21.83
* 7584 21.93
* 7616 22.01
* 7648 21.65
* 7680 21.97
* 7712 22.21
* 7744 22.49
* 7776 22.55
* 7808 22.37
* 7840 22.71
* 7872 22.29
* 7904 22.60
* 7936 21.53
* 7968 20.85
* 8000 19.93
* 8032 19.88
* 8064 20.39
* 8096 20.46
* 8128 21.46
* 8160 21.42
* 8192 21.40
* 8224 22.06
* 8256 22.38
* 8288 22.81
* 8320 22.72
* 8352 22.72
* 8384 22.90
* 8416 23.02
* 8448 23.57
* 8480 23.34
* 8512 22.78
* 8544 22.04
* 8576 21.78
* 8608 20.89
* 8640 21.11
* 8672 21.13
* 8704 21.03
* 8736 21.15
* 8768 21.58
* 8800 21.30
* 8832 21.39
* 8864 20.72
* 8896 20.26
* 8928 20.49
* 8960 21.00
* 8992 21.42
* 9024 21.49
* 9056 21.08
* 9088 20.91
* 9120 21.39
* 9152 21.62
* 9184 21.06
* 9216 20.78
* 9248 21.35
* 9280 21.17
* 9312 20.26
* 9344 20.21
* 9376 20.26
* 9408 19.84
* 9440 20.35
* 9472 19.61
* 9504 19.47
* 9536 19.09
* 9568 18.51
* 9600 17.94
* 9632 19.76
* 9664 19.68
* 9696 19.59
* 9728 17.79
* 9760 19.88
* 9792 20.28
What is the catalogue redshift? 0.12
